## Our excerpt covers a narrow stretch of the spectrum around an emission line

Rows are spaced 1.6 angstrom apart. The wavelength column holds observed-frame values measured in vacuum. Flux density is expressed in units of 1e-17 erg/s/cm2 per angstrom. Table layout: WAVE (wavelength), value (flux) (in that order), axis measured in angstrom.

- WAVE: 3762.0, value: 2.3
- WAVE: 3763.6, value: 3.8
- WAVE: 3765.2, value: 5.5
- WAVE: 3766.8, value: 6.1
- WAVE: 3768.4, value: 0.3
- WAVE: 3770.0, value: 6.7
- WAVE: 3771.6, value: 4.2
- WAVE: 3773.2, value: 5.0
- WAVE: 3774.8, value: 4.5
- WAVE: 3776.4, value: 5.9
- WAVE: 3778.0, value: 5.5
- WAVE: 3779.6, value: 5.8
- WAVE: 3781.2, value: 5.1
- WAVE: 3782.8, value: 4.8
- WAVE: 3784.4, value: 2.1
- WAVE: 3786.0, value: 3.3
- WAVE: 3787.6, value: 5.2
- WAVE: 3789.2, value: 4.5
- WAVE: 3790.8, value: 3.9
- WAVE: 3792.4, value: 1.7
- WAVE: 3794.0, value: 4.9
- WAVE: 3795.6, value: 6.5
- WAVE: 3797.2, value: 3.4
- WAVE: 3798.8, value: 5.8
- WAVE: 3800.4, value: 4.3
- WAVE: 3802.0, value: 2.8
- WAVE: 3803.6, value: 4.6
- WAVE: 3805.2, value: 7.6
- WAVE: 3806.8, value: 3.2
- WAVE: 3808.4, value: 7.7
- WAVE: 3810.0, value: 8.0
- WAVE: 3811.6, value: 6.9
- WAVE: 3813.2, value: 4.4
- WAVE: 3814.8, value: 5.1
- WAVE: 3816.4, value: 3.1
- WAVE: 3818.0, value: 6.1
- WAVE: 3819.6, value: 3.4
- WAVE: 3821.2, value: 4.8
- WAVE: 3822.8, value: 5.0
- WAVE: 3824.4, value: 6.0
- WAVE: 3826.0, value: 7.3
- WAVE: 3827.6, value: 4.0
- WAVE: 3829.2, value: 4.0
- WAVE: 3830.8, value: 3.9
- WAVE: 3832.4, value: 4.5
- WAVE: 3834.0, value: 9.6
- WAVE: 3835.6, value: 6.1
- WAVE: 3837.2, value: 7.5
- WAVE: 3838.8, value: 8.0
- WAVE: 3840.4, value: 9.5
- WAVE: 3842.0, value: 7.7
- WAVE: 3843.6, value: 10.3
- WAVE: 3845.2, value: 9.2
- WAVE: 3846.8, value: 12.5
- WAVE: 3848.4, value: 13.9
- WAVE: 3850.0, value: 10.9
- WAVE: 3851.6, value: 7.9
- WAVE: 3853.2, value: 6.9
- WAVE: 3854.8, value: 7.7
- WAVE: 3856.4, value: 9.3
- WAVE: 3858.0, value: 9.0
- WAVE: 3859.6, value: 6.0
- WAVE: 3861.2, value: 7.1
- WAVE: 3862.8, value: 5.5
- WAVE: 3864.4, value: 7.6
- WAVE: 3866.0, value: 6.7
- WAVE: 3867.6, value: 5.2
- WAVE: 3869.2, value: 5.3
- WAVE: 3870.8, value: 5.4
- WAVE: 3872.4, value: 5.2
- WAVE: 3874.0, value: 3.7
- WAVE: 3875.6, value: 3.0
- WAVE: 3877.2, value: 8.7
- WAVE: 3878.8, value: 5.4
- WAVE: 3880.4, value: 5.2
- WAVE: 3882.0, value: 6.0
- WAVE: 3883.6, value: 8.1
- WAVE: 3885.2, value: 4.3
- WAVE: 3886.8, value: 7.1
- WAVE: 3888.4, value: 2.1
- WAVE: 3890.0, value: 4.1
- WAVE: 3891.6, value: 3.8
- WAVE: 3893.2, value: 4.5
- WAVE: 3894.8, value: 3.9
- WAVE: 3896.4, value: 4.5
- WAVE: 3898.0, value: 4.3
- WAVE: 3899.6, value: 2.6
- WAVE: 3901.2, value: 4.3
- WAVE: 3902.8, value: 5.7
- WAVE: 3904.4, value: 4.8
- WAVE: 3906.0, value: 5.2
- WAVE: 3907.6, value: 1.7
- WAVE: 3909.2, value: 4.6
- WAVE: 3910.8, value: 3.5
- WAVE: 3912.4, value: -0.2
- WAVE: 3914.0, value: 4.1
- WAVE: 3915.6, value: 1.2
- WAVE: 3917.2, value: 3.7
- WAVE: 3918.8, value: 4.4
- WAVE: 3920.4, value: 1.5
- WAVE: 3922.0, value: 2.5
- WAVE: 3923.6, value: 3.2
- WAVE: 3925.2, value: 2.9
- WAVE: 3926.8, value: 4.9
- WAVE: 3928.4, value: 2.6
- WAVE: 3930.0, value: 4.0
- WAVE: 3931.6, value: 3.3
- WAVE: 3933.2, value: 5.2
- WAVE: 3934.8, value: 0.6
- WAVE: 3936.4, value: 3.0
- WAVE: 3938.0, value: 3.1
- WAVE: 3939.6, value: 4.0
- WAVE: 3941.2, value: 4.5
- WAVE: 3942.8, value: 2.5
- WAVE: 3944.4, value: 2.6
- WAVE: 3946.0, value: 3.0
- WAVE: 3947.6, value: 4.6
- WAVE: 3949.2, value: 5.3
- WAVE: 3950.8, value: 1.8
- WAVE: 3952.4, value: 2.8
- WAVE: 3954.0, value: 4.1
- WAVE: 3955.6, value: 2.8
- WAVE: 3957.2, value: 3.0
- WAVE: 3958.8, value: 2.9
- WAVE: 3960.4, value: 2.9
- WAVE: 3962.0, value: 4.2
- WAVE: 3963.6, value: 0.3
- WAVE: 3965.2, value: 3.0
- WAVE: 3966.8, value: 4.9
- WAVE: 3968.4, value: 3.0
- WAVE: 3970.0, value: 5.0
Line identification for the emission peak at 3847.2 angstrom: C III]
